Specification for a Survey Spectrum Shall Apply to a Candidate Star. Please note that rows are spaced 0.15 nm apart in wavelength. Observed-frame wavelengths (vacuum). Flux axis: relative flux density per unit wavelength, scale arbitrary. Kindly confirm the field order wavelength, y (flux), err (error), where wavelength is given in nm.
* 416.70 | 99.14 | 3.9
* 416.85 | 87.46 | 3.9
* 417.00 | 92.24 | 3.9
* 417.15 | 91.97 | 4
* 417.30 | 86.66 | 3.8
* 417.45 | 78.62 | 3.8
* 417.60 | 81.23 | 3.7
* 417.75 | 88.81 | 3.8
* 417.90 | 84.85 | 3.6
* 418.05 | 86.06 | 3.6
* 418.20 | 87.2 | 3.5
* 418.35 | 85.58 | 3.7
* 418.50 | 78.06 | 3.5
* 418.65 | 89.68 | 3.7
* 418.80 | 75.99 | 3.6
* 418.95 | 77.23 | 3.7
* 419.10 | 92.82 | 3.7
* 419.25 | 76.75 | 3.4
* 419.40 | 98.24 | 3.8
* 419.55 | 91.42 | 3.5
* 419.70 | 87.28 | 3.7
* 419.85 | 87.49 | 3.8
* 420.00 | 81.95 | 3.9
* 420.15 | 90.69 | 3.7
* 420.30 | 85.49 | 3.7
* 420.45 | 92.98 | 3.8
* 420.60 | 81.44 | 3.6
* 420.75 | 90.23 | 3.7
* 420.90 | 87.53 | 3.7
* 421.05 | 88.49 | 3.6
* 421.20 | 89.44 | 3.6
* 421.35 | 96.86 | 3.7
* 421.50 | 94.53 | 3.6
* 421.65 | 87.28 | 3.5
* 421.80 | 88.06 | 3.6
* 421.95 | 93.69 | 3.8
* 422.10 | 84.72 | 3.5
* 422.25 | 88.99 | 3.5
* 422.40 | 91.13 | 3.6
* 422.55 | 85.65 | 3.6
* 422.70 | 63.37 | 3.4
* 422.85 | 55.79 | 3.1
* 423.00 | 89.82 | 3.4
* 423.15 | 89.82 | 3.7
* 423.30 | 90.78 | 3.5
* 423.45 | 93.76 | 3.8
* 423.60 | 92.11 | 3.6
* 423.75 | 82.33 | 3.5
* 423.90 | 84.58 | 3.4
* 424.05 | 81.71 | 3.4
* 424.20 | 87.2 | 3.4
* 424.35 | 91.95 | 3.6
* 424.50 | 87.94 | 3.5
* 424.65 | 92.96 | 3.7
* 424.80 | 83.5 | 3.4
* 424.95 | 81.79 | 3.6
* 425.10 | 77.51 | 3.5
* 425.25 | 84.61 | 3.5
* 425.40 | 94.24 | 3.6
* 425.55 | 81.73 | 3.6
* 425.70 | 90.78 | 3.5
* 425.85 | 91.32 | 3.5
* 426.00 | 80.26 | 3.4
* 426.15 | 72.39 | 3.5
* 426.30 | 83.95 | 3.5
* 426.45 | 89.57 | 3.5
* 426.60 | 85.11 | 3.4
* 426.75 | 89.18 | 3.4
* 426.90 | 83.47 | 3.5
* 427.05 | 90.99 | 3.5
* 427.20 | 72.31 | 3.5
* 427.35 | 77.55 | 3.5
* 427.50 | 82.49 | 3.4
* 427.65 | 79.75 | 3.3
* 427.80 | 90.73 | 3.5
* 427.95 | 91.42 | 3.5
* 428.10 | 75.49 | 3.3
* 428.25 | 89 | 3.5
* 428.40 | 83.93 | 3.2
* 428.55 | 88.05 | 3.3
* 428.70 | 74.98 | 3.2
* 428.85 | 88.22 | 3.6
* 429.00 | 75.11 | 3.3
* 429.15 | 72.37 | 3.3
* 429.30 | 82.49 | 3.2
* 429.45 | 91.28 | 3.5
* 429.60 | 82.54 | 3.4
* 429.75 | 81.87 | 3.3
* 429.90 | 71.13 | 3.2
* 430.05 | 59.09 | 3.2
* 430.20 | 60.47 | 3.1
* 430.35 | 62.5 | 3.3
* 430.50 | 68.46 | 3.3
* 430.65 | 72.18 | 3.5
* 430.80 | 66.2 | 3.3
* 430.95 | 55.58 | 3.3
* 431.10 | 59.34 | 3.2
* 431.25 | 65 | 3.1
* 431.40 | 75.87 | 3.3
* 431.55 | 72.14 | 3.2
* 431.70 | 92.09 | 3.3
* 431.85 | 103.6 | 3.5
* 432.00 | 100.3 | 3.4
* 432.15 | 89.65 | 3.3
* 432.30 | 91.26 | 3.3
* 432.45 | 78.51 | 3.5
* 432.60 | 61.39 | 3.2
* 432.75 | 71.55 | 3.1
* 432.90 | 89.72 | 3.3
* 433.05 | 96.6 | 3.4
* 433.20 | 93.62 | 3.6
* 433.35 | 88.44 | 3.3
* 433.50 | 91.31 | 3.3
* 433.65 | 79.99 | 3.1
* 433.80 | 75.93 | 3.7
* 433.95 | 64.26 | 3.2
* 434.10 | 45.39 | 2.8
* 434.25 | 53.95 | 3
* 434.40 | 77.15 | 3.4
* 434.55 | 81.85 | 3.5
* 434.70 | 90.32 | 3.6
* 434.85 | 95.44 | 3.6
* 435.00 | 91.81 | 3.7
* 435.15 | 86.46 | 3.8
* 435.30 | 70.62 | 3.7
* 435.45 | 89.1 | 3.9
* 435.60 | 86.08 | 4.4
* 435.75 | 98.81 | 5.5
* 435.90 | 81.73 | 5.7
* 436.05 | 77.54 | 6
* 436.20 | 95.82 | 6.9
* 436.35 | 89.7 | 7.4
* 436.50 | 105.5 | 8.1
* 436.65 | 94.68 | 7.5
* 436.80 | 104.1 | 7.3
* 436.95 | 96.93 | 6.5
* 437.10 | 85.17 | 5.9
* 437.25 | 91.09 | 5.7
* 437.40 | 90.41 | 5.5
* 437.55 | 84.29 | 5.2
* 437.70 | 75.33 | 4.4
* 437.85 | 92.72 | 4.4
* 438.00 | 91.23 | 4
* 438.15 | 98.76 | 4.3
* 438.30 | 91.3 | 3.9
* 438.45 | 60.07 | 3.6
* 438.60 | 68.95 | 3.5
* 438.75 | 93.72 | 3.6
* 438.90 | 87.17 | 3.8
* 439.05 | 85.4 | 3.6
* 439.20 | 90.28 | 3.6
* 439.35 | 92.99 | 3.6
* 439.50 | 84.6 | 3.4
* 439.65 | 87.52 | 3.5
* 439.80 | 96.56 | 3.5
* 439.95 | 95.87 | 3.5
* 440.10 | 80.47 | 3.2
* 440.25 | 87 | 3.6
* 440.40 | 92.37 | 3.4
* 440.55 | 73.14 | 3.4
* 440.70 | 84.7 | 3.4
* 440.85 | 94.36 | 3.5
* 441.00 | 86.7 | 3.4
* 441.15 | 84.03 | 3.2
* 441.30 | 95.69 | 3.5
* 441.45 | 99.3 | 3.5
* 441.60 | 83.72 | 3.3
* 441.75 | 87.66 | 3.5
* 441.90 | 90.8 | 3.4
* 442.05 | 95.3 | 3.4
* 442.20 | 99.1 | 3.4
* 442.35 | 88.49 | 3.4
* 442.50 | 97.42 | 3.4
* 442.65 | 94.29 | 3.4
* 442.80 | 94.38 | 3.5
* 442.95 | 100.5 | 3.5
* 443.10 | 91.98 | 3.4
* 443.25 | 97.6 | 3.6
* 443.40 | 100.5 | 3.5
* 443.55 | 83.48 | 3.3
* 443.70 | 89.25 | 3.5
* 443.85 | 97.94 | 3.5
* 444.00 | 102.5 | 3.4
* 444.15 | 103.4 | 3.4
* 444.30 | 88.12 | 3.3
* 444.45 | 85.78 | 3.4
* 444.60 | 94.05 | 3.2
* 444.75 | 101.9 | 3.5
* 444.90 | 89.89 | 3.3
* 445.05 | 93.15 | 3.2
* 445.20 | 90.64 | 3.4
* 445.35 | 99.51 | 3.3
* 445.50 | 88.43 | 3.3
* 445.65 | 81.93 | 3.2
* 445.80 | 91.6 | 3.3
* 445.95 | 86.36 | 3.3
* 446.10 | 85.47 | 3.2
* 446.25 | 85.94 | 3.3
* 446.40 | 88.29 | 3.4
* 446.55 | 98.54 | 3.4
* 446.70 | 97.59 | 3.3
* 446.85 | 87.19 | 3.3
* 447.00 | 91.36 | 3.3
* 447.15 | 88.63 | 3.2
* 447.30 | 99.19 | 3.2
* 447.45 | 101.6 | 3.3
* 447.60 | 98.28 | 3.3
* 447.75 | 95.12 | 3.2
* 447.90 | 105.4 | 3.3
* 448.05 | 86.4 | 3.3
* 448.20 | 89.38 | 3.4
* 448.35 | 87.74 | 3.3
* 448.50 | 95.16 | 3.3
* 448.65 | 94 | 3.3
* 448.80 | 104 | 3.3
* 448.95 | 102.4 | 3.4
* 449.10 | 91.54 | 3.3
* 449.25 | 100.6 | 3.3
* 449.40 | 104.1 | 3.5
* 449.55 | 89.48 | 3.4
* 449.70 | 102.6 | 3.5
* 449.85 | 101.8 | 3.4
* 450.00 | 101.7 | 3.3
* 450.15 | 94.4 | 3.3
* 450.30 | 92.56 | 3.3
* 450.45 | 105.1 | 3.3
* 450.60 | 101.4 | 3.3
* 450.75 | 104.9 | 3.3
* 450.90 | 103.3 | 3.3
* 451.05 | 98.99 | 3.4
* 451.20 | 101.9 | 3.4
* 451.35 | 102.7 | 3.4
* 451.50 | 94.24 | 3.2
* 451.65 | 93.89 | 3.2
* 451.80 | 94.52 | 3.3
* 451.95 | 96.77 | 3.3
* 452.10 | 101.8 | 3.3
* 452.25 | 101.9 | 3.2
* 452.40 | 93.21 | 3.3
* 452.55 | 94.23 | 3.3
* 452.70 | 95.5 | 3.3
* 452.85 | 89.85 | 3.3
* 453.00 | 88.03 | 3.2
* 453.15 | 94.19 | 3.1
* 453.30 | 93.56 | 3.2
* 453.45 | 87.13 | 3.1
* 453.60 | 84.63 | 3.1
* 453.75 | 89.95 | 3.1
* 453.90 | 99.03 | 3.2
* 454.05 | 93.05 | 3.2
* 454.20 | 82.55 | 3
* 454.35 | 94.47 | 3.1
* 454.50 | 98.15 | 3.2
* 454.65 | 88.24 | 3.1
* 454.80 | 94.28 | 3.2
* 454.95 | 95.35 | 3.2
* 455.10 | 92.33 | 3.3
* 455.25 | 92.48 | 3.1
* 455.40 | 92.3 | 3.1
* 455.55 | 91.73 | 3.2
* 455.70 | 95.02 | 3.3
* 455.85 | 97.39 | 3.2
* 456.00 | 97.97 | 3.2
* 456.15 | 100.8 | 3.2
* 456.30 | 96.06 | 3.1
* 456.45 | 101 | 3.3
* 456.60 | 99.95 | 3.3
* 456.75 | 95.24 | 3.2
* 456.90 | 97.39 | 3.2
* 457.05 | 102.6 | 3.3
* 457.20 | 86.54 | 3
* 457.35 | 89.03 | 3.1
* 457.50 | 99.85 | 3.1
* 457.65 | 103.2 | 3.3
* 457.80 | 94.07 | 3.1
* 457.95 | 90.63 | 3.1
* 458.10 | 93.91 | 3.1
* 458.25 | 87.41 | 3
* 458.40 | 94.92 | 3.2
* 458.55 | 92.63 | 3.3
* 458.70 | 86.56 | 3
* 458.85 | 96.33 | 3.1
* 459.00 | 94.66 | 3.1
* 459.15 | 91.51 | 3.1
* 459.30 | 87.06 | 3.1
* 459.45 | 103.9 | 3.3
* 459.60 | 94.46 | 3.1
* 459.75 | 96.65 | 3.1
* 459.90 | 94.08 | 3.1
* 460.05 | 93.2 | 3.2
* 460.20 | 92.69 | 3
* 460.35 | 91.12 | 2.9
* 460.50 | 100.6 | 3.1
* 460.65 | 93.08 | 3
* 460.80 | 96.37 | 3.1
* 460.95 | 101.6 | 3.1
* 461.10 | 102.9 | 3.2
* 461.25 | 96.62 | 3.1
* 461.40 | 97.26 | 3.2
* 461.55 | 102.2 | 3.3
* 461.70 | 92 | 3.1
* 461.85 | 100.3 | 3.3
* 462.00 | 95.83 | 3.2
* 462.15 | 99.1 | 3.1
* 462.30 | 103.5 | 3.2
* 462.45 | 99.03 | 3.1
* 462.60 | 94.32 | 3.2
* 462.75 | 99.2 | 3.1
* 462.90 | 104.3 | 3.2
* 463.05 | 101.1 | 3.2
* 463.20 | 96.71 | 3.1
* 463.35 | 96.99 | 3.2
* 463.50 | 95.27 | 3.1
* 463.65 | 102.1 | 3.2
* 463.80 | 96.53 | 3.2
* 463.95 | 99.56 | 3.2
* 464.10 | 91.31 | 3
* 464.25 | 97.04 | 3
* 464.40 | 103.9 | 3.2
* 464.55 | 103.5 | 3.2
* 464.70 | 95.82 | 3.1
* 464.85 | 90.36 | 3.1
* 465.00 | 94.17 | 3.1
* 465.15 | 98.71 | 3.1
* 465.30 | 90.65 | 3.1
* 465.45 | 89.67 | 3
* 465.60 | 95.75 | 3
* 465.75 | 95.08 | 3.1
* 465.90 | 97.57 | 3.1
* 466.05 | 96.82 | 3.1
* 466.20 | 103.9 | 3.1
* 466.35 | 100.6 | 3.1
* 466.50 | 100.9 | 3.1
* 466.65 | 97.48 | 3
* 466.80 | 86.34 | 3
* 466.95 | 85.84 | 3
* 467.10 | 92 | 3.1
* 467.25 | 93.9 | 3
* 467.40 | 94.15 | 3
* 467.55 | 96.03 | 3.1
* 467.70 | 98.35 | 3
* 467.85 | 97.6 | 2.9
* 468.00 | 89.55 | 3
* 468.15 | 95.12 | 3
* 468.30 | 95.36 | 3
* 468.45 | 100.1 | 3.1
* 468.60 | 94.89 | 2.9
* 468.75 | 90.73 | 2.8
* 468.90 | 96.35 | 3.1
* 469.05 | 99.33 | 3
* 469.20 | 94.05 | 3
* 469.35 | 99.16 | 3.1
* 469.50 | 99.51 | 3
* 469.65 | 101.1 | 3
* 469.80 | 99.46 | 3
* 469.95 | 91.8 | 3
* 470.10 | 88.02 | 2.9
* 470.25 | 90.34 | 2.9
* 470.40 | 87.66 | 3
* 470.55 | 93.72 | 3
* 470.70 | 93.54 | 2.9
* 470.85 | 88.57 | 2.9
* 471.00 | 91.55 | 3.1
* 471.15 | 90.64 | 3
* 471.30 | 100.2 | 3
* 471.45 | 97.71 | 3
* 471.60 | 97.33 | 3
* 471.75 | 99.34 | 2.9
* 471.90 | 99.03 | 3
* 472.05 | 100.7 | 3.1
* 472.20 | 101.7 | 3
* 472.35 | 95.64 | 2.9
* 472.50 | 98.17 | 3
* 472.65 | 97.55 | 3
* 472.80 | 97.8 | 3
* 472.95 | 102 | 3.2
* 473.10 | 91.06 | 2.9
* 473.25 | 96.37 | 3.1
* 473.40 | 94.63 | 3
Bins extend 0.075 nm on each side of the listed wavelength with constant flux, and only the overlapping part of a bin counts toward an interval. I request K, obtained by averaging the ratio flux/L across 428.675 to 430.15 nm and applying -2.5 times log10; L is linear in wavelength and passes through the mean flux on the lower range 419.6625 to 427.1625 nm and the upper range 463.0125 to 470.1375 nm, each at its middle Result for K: 0.13 mag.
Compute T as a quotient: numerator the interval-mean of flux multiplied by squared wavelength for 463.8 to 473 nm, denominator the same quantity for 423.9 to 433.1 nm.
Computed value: 1.4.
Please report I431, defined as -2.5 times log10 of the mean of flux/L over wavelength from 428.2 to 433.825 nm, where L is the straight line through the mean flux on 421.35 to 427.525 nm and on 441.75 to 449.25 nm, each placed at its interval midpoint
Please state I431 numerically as 0.117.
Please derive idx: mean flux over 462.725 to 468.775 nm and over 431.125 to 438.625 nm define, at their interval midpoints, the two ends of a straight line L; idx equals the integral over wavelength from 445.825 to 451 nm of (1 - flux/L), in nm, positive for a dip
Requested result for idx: -0.36 nm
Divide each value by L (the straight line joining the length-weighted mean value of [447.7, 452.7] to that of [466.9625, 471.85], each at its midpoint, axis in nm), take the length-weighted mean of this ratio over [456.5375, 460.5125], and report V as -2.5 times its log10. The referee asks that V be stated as 0.02 mag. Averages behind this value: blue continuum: 97.8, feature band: 94.3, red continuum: 94.8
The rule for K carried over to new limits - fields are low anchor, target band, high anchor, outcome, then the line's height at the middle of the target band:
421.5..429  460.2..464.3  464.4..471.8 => -0.05 mag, 93.8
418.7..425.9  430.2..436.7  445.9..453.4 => 0.13 mag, 90.4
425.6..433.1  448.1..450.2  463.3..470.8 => -0.10 mag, 88.1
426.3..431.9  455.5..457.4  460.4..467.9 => -0.04 mag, 93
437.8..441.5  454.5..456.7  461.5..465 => -0.01 mag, 94.8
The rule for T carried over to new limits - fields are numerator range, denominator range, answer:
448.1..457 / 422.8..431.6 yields 1.34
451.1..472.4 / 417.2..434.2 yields 1.36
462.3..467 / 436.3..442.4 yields 1.22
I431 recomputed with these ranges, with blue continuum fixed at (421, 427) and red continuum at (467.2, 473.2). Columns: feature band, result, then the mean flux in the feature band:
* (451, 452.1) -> -0.07 mag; 97.8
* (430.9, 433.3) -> 0.08 mag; 81.4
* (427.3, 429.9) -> 0.06 mag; 82.5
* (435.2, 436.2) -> 0.04 mag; 84.9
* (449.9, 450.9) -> -0.10 mag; 100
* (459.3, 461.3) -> -0.03 mag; 96.4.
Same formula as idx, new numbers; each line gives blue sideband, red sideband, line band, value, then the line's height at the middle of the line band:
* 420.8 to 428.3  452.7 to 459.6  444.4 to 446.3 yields 0.01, 91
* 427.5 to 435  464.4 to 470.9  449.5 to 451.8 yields -0.31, 87.4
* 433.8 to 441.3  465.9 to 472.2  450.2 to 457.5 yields -0.37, 90.8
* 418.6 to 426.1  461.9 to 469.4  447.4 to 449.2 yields -0.07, 92.5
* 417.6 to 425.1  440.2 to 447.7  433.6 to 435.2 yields 0.24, 89.7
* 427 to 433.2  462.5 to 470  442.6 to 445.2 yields -0.27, 85.6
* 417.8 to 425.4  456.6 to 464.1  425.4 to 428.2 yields 0.11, 87.6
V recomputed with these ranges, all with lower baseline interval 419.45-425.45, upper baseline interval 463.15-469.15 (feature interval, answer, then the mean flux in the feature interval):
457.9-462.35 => -0.01 mag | 95.4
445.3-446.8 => 0.02 mag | 90.2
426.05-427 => 0.05 mag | 84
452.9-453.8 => 0.04 mag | 89.6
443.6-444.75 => -0.04 mag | 94.7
